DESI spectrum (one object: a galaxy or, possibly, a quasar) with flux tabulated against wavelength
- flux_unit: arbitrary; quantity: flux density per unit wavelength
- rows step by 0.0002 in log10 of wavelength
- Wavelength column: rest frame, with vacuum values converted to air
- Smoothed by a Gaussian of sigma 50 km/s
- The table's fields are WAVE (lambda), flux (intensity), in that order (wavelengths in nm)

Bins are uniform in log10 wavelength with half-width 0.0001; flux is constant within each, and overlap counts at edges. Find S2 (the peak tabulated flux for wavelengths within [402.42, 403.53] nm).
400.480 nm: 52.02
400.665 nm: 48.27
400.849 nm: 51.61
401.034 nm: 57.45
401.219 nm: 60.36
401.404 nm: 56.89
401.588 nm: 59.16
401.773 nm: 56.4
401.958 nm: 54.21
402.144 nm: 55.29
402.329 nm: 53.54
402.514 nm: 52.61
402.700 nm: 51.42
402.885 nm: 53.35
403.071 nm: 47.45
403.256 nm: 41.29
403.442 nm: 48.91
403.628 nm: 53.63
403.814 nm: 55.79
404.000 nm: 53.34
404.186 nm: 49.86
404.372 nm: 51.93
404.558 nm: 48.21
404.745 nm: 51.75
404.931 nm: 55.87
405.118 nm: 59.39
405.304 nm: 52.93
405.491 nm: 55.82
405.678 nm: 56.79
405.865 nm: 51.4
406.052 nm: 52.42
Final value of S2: 53.35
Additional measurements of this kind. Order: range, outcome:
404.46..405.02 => 55.87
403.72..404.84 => 55.79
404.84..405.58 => 59.39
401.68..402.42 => 56.4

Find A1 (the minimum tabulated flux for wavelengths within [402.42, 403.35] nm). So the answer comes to 41.29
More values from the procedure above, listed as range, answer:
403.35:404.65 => 48.21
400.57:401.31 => 48.27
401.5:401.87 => 56.4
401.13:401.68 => 56.89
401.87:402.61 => 52.61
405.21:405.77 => 52.93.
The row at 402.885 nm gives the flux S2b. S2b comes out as 53.35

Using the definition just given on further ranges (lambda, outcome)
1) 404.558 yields 48.21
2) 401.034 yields 57.45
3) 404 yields 53.34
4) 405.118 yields 59.39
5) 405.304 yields 52.93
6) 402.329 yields 53.54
